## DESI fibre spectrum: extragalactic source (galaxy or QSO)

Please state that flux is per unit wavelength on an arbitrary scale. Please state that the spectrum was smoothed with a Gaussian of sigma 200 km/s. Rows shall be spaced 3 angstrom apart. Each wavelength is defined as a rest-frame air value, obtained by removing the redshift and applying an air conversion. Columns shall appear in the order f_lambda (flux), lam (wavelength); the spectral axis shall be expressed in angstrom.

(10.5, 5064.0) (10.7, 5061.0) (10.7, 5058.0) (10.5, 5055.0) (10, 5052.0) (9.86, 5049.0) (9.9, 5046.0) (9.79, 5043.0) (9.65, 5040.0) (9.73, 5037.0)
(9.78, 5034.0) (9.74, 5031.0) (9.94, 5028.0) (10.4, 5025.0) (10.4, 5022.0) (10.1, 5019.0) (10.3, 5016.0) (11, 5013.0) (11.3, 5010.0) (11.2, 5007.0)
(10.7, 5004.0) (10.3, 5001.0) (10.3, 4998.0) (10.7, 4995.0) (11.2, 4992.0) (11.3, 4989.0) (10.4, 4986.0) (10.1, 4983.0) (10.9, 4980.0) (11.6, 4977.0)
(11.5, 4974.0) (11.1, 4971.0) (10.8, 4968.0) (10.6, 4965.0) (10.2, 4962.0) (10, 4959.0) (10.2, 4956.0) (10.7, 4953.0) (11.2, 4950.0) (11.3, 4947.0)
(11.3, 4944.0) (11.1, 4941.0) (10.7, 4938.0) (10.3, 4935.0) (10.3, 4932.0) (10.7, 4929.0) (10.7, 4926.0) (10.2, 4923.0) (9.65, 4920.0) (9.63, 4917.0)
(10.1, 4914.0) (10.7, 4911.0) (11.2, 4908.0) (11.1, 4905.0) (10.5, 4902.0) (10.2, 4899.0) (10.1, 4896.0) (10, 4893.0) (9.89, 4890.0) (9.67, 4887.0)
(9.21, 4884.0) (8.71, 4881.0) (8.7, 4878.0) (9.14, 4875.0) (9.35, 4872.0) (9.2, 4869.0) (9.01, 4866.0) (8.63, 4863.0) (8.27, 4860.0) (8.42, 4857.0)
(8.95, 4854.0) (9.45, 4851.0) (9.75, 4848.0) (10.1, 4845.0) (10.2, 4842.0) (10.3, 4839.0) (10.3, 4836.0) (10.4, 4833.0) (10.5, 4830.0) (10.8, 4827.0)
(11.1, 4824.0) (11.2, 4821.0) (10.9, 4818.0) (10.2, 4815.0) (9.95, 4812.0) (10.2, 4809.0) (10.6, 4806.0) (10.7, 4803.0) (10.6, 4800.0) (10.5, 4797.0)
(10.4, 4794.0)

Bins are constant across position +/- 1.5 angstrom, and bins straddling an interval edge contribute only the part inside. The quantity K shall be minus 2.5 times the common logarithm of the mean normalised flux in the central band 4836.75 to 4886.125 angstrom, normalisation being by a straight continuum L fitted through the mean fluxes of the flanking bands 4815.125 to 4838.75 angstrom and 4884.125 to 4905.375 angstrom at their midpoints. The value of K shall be 0.13 mag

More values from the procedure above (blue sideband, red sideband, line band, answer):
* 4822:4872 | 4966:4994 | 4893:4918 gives -0.02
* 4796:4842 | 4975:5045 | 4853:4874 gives 0.19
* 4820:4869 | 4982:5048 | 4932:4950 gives -0.08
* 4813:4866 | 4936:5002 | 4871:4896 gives 0.09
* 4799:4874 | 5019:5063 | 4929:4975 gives -0.07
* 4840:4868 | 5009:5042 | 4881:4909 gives -0.07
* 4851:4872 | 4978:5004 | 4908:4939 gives -0.07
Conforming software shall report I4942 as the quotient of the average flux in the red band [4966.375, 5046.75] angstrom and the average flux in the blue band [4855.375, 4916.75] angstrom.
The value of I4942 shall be 1.10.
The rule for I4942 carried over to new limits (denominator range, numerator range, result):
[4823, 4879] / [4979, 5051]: 1.08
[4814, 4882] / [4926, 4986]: 1.11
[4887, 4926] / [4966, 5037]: 1.04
